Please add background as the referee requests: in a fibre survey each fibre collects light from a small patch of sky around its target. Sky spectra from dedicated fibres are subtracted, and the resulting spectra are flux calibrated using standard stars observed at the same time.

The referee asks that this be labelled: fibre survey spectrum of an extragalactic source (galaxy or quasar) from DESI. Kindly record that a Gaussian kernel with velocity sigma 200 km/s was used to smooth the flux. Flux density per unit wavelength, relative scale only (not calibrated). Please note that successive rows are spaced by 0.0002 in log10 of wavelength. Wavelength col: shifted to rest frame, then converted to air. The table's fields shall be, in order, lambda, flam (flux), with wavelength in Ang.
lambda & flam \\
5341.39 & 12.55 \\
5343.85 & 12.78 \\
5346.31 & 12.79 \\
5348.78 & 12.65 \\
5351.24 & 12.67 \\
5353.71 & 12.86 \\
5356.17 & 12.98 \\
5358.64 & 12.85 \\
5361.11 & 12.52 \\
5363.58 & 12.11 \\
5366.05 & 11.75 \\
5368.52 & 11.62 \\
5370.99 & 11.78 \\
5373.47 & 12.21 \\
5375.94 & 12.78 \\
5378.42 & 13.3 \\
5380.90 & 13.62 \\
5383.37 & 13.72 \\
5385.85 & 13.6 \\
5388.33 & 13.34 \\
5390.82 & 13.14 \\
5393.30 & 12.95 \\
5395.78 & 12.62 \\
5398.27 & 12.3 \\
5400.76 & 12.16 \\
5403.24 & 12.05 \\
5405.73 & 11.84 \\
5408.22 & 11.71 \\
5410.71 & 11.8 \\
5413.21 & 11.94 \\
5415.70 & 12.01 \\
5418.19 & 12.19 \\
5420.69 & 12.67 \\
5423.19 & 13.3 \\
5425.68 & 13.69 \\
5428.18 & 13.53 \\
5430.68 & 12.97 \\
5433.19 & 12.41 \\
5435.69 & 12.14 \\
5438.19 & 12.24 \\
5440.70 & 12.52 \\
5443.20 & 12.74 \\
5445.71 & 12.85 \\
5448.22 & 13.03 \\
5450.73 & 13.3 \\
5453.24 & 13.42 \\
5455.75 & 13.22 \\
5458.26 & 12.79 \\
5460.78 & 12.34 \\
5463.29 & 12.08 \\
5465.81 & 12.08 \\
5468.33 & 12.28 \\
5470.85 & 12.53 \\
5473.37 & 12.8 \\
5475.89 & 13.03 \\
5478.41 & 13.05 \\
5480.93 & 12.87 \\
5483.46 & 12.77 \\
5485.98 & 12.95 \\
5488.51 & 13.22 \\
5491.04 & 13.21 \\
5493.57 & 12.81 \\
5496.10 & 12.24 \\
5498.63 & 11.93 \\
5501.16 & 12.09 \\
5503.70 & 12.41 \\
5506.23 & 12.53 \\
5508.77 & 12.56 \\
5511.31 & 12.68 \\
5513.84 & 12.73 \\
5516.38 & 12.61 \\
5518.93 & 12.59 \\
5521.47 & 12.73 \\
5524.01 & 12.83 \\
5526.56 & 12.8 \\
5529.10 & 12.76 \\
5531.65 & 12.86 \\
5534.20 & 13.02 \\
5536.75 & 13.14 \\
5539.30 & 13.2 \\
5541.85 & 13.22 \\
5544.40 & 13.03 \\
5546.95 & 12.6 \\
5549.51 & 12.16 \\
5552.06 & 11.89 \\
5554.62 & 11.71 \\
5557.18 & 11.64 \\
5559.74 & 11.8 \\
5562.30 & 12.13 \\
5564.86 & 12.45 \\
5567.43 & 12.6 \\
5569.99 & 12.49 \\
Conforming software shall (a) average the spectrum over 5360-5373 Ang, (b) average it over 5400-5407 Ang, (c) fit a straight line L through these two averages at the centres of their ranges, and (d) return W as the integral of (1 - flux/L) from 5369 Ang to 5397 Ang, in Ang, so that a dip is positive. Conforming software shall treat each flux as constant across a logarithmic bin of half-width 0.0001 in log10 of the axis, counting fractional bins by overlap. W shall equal -2.3 Ang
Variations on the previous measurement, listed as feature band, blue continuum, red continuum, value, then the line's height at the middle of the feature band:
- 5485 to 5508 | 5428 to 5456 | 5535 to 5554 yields 0.32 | 12.8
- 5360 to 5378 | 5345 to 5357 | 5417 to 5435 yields 0.92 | 12.8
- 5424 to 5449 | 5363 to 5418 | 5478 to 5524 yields -0.53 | 12.6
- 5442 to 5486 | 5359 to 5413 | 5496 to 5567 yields -0.93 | 12.5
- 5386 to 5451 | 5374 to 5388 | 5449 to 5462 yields 2.86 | 13.2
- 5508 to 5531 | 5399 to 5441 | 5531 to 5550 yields 0.25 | 12.8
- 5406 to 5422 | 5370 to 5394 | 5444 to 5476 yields 1.09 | 12.9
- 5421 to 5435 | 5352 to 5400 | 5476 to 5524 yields -0.43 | 12.7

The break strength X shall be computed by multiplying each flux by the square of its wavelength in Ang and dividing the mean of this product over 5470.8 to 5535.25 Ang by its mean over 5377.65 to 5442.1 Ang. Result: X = 1.04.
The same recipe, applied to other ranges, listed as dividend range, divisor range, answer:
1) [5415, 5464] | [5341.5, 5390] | 1.03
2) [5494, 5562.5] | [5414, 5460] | 1.01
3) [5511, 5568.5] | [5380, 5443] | 1.04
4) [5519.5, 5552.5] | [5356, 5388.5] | 1.07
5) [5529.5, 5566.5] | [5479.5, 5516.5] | 1.01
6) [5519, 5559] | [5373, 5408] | 1.04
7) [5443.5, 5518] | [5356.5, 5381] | 1.07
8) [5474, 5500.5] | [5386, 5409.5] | 1.06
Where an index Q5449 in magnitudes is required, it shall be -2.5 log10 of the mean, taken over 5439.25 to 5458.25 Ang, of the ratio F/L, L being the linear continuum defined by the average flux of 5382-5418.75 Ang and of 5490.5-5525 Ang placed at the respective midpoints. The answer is -0.040 mag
